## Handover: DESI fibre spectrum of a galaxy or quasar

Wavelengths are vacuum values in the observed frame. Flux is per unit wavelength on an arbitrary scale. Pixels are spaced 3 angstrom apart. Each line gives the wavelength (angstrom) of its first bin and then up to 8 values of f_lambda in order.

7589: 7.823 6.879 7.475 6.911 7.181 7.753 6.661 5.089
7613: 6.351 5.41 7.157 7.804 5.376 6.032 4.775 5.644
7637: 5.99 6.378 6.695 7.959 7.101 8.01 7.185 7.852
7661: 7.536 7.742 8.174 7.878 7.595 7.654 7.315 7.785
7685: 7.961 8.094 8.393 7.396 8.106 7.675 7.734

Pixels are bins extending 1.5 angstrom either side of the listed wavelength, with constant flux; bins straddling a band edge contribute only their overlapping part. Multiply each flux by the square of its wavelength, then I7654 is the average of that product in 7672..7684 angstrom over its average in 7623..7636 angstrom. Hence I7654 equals 1.38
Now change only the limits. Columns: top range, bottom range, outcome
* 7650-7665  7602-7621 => 1.20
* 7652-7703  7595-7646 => 1.23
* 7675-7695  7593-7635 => 1.24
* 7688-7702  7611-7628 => 1.27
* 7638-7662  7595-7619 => 1.12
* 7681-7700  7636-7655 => 1.14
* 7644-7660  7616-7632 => 1.23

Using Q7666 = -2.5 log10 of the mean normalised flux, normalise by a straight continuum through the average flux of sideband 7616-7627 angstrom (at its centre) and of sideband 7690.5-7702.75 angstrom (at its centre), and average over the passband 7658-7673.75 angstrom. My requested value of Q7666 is -0.070 mag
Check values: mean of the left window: 6.56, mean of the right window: 7.84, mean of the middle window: 7.8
